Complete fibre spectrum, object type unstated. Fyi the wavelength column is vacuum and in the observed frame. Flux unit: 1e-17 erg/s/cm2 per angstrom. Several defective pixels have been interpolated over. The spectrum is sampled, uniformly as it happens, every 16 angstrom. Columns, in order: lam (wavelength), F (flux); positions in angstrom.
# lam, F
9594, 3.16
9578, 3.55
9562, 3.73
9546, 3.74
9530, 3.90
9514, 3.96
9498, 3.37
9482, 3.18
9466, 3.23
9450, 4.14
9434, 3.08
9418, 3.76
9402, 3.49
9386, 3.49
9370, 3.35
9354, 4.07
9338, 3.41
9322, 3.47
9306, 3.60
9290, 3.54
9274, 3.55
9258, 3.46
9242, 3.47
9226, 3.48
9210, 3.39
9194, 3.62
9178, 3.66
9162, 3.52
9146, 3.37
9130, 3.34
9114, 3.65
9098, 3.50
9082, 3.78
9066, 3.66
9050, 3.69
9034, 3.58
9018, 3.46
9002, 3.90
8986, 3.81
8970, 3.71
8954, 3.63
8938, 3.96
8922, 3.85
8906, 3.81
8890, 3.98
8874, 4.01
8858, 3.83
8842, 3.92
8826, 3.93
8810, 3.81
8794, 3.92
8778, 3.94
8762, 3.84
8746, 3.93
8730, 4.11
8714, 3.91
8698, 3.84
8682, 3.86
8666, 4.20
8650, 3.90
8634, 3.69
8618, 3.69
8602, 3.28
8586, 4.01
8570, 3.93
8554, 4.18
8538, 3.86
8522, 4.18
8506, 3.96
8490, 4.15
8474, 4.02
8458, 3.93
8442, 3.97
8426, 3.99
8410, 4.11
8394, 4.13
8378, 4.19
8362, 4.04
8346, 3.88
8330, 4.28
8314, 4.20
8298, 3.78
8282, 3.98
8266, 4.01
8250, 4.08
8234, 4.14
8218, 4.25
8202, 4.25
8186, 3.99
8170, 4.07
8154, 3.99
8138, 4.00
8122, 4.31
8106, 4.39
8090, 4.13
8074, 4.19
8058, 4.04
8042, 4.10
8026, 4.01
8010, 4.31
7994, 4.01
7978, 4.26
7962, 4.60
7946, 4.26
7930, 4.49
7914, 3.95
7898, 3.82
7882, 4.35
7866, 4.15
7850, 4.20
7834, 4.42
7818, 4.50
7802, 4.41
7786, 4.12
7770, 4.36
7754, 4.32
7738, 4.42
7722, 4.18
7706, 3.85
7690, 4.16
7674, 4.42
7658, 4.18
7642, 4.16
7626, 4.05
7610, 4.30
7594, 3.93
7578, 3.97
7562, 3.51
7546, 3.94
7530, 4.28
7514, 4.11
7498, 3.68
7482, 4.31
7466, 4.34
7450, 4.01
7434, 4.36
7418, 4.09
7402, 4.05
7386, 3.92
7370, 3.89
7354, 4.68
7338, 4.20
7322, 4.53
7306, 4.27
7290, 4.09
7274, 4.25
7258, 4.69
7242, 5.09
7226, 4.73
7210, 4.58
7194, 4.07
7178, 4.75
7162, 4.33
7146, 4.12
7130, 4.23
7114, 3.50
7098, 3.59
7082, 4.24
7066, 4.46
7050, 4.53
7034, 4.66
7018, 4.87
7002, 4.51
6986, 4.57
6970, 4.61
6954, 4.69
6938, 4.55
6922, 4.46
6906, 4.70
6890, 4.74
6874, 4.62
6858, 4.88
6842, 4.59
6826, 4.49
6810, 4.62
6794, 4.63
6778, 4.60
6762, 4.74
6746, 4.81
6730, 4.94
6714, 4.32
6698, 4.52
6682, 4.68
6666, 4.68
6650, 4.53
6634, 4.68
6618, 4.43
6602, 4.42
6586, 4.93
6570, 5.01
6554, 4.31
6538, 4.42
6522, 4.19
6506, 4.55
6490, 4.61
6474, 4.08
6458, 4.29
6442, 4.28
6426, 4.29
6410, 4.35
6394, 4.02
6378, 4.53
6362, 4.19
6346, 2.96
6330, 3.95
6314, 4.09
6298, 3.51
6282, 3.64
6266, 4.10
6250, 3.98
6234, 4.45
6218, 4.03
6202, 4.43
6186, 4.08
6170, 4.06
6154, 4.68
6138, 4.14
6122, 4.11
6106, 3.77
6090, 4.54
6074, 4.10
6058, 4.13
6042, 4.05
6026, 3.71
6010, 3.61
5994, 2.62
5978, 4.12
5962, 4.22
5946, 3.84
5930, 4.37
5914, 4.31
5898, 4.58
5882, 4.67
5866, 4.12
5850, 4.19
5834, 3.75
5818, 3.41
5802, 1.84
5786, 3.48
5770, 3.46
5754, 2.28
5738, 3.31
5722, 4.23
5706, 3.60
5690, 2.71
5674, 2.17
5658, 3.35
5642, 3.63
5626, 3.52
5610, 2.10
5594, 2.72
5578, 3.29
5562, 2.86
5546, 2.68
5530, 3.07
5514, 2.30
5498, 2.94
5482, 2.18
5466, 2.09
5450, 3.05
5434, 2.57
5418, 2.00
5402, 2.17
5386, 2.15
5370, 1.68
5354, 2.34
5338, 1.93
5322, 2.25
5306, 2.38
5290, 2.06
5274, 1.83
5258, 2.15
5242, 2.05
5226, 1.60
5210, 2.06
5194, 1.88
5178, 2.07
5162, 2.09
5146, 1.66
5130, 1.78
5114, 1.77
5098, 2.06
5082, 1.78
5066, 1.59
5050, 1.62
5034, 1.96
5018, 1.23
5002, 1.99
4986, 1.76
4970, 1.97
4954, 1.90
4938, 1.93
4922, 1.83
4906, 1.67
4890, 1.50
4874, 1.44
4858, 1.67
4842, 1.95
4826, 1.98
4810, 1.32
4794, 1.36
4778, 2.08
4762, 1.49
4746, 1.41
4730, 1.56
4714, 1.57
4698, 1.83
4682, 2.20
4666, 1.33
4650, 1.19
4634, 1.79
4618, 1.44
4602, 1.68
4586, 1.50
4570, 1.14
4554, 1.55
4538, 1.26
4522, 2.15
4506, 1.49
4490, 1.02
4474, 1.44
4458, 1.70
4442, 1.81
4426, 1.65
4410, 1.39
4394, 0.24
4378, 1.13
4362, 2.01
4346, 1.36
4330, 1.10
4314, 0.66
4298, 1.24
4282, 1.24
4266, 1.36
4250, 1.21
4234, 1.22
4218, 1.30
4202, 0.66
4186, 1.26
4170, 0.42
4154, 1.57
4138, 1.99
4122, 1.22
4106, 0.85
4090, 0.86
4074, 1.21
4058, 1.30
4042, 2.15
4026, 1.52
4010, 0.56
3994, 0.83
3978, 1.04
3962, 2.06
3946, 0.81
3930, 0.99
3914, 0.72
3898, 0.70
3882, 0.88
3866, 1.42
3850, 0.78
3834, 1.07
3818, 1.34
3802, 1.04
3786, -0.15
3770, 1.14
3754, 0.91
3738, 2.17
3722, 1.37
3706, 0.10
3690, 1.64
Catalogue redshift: 0.461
